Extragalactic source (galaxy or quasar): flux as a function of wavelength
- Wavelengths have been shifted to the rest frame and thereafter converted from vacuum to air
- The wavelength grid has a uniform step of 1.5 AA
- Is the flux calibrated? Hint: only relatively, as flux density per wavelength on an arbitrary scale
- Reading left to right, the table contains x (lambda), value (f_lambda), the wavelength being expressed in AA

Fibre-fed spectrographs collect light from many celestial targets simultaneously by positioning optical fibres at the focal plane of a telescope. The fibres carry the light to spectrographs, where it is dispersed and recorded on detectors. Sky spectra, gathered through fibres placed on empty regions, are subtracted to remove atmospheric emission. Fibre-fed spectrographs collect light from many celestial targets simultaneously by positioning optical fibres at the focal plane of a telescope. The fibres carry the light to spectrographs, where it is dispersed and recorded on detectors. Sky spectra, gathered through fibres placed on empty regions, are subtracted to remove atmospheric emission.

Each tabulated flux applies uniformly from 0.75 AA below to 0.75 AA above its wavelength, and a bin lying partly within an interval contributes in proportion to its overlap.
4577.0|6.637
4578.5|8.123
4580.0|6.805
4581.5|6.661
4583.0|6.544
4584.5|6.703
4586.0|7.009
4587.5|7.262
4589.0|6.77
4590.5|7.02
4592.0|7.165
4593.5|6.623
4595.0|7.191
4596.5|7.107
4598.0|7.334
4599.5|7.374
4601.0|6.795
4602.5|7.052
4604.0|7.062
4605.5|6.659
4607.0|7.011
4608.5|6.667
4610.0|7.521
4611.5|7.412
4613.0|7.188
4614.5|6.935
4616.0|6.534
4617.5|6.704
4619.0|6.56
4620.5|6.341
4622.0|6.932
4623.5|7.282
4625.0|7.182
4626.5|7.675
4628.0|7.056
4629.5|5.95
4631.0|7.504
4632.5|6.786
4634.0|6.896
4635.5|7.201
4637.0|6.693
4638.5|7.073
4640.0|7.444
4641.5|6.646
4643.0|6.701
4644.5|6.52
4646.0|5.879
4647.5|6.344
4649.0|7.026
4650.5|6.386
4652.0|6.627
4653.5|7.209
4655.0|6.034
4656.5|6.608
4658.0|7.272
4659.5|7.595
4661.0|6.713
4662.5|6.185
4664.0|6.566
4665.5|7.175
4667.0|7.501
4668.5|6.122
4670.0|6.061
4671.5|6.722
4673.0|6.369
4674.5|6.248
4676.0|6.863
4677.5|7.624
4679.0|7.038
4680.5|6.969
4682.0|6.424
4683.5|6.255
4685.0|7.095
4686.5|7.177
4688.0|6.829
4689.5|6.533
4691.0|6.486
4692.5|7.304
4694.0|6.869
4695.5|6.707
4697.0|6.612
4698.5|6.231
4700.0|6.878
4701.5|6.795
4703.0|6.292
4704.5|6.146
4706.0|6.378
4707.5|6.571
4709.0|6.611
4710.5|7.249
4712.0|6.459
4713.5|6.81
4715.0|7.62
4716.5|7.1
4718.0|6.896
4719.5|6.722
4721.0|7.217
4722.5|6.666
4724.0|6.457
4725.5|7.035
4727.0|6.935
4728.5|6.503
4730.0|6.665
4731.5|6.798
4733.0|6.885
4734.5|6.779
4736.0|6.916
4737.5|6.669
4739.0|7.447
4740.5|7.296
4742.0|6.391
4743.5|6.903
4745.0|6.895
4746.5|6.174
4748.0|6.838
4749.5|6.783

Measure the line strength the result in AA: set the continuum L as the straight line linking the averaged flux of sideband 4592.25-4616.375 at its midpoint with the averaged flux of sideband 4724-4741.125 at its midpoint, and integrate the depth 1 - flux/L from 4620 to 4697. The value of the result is 1.9 AA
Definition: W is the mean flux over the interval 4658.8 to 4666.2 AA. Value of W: 6.84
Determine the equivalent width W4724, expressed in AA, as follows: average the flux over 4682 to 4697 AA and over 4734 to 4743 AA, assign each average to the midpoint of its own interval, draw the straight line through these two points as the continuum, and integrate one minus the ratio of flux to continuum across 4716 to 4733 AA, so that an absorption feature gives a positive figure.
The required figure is 0.2 AA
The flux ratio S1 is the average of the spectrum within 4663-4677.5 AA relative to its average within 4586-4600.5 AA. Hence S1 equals 0.94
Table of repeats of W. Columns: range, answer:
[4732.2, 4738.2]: 6.81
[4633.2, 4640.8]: 7.06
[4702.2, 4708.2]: 6.35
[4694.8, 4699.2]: 6.52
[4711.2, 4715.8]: 6.97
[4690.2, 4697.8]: 6.79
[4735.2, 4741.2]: 7.08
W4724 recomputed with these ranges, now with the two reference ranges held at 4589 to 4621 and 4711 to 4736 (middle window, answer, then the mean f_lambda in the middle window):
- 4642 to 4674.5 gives 1.3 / 6.64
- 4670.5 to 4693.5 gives 0.3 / 6.79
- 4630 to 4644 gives -0.1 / 6.97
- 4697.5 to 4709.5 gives 0.7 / 6.49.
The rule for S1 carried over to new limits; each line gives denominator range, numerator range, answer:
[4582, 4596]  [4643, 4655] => 0.95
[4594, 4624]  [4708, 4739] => 0.98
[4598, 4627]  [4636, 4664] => 0.96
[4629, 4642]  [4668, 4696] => 0.97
